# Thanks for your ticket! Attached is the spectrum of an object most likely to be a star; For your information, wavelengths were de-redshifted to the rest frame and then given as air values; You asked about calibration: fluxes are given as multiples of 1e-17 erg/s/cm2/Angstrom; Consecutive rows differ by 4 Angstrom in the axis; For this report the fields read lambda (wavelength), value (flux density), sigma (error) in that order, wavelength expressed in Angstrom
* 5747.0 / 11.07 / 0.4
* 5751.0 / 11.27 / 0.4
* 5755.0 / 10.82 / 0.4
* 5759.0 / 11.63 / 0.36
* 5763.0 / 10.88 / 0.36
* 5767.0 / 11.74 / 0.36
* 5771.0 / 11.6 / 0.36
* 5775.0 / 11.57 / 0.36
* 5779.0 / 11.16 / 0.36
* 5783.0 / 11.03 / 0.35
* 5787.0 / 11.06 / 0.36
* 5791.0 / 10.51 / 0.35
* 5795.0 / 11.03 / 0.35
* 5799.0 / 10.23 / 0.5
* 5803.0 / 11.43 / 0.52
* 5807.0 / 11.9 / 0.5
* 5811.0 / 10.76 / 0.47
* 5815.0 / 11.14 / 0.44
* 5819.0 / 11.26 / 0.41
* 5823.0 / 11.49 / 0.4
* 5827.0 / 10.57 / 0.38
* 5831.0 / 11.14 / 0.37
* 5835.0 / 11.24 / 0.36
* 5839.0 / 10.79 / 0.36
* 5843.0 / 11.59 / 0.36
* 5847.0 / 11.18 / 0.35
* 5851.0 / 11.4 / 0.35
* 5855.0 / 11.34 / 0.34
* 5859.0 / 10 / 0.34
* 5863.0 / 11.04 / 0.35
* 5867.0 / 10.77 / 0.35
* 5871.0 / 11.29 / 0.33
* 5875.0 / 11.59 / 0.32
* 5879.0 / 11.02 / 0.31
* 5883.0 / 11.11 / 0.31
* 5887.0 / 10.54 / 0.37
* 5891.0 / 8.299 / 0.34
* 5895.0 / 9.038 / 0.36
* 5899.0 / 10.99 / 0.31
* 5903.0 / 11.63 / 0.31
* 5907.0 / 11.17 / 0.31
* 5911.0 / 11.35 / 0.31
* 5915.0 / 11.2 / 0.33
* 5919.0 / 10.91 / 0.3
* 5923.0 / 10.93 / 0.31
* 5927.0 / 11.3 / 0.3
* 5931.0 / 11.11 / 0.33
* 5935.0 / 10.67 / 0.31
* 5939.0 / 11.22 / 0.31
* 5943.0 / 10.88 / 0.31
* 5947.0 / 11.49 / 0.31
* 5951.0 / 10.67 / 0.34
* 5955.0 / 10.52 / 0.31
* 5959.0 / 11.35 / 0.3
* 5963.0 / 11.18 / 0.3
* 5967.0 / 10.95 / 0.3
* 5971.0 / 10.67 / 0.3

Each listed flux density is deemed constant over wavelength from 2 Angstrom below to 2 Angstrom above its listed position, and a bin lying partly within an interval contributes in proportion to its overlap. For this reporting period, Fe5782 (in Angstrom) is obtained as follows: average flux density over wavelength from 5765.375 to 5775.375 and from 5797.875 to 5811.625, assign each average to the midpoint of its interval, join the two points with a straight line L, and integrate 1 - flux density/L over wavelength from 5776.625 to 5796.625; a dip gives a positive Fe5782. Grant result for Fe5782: 0.8 Angstrom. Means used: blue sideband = 11.6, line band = 11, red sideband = 11.2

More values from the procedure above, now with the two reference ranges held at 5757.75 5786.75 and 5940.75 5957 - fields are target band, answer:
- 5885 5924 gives 1.5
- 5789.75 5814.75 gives 0.6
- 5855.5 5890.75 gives 0.9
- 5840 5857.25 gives -0.3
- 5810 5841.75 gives 0.4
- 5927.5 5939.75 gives -0.1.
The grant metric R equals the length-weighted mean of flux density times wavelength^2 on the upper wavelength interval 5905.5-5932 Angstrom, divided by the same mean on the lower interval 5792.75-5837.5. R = 1.04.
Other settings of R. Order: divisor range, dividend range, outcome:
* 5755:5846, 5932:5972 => 1.03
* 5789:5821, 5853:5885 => 1.02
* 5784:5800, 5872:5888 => 1.06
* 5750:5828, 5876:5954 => 1.01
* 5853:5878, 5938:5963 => 1.03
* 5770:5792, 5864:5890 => 1.01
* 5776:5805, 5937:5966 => 1.07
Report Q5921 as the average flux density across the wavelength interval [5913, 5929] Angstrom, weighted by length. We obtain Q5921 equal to 11.1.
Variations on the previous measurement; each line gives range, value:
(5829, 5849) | 11.2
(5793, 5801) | 10.6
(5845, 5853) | 11.3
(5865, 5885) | 11.2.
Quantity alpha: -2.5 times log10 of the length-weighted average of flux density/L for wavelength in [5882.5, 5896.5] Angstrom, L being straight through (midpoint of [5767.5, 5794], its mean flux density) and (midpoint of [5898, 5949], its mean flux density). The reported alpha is 0.16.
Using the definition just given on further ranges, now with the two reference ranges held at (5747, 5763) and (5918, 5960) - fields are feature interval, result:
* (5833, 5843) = 0.00 mag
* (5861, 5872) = 0.01 mag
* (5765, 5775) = -0.05 mag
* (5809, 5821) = 0.01 mag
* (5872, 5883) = -0.02 mag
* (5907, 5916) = -0.02 mag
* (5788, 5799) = 0.04 mag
